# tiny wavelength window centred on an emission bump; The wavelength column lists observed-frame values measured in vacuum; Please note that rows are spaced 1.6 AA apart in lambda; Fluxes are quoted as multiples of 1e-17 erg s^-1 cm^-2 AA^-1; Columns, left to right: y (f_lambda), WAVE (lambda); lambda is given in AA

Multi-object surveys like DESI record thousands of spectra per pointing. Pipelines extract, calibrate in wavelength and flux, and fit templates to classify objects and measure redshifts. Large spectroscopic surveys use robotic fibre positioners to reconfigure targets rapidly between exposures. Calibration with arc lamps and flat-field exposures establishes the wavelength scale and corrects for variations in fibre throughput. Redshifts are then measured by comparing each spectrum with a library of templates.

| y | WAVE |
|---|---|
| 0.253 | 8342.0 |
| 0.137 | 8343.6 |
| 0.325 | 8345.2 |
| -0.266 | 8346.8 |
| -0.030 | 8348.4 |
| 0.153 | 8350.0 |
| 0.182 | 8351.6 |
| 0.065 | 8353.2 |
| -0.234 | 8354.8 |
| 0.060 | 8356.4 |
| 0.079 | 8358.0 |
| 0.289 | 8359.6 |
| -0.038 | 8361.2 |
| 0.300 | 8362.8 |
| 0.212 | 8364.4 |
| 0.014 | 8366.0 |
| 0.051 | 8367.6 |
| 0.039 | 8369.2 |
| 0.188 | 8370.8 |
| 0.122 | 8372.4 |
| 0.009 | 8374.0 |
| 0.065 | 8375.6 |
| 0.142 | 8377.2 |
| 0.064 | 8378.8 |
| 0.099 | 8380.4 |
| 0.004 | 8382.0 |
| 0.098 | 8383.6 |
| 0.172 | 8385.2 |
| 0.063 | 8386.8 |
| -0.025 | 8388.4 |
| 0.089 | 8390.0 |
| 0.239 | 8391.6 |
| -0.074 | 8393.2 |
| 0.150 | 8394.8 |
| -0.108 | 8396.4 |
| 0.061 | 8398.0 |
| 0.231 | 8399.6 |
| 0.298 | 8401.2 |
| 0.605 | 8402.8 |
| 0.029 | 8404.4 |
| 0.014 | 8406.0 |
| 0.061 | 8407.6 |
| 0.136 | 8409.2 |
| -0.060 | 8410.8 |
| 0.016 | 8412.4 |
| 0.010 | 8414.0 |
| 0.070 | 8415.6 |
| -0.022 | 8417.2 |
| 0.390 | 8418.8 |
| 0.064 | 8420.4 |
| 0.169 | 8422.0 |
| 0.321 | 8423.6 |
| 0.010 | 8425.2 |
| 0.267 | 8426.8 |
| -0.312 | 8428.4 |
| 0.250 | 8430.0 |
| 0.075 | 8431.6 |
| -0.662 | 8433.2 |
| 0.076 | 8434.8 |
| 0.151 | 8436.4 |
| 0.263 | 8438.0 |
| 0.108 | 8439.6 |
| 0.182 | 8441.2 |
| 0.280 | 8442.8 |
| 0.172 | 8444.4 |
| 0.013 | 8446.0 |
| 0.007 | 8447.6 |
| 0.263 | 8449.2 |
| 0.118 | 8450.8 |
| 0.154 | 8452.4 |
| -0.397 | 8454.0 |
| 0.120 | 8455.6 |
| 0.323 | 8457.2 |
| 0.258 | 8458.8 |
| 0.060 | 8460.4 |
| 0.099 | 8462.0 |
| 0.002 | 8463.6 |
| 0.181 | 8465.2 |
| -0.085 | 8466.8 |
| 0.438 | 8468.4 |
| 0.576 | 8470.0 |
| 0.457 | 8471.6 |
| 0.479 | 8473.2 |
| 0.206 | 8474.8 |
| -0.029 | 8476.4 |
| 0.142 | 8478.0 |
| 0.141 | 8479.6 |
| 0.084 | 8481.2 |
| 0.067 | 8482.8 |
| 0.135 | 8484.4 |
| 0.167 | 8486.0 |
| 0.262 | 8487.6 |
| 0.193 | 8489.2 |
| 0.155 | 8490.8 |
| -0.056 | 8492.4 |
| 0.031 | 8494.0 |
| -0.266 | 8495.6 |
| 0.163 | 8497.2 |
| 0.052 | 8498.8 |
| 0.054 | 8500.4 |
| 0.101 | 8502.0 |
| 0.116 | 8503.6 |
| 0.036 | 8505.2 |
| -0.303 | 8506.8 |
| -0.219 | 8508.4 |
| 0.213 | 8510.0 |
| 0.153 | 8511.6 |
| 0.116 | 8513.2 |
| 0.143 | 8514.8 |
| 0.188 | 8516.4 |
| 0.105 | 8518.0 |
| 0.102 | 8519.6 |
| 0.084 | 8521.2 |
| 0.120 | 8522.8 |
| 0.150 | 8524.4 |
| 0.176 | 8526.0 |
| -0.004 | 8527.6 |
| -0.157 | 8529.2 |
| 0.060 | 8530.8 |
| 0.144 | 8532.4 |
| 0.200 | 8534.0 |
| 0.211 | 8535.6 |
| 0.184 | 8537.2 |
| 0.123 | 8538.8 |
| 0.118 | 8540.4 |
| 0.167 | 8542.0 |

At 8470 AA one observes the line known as Hgamma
